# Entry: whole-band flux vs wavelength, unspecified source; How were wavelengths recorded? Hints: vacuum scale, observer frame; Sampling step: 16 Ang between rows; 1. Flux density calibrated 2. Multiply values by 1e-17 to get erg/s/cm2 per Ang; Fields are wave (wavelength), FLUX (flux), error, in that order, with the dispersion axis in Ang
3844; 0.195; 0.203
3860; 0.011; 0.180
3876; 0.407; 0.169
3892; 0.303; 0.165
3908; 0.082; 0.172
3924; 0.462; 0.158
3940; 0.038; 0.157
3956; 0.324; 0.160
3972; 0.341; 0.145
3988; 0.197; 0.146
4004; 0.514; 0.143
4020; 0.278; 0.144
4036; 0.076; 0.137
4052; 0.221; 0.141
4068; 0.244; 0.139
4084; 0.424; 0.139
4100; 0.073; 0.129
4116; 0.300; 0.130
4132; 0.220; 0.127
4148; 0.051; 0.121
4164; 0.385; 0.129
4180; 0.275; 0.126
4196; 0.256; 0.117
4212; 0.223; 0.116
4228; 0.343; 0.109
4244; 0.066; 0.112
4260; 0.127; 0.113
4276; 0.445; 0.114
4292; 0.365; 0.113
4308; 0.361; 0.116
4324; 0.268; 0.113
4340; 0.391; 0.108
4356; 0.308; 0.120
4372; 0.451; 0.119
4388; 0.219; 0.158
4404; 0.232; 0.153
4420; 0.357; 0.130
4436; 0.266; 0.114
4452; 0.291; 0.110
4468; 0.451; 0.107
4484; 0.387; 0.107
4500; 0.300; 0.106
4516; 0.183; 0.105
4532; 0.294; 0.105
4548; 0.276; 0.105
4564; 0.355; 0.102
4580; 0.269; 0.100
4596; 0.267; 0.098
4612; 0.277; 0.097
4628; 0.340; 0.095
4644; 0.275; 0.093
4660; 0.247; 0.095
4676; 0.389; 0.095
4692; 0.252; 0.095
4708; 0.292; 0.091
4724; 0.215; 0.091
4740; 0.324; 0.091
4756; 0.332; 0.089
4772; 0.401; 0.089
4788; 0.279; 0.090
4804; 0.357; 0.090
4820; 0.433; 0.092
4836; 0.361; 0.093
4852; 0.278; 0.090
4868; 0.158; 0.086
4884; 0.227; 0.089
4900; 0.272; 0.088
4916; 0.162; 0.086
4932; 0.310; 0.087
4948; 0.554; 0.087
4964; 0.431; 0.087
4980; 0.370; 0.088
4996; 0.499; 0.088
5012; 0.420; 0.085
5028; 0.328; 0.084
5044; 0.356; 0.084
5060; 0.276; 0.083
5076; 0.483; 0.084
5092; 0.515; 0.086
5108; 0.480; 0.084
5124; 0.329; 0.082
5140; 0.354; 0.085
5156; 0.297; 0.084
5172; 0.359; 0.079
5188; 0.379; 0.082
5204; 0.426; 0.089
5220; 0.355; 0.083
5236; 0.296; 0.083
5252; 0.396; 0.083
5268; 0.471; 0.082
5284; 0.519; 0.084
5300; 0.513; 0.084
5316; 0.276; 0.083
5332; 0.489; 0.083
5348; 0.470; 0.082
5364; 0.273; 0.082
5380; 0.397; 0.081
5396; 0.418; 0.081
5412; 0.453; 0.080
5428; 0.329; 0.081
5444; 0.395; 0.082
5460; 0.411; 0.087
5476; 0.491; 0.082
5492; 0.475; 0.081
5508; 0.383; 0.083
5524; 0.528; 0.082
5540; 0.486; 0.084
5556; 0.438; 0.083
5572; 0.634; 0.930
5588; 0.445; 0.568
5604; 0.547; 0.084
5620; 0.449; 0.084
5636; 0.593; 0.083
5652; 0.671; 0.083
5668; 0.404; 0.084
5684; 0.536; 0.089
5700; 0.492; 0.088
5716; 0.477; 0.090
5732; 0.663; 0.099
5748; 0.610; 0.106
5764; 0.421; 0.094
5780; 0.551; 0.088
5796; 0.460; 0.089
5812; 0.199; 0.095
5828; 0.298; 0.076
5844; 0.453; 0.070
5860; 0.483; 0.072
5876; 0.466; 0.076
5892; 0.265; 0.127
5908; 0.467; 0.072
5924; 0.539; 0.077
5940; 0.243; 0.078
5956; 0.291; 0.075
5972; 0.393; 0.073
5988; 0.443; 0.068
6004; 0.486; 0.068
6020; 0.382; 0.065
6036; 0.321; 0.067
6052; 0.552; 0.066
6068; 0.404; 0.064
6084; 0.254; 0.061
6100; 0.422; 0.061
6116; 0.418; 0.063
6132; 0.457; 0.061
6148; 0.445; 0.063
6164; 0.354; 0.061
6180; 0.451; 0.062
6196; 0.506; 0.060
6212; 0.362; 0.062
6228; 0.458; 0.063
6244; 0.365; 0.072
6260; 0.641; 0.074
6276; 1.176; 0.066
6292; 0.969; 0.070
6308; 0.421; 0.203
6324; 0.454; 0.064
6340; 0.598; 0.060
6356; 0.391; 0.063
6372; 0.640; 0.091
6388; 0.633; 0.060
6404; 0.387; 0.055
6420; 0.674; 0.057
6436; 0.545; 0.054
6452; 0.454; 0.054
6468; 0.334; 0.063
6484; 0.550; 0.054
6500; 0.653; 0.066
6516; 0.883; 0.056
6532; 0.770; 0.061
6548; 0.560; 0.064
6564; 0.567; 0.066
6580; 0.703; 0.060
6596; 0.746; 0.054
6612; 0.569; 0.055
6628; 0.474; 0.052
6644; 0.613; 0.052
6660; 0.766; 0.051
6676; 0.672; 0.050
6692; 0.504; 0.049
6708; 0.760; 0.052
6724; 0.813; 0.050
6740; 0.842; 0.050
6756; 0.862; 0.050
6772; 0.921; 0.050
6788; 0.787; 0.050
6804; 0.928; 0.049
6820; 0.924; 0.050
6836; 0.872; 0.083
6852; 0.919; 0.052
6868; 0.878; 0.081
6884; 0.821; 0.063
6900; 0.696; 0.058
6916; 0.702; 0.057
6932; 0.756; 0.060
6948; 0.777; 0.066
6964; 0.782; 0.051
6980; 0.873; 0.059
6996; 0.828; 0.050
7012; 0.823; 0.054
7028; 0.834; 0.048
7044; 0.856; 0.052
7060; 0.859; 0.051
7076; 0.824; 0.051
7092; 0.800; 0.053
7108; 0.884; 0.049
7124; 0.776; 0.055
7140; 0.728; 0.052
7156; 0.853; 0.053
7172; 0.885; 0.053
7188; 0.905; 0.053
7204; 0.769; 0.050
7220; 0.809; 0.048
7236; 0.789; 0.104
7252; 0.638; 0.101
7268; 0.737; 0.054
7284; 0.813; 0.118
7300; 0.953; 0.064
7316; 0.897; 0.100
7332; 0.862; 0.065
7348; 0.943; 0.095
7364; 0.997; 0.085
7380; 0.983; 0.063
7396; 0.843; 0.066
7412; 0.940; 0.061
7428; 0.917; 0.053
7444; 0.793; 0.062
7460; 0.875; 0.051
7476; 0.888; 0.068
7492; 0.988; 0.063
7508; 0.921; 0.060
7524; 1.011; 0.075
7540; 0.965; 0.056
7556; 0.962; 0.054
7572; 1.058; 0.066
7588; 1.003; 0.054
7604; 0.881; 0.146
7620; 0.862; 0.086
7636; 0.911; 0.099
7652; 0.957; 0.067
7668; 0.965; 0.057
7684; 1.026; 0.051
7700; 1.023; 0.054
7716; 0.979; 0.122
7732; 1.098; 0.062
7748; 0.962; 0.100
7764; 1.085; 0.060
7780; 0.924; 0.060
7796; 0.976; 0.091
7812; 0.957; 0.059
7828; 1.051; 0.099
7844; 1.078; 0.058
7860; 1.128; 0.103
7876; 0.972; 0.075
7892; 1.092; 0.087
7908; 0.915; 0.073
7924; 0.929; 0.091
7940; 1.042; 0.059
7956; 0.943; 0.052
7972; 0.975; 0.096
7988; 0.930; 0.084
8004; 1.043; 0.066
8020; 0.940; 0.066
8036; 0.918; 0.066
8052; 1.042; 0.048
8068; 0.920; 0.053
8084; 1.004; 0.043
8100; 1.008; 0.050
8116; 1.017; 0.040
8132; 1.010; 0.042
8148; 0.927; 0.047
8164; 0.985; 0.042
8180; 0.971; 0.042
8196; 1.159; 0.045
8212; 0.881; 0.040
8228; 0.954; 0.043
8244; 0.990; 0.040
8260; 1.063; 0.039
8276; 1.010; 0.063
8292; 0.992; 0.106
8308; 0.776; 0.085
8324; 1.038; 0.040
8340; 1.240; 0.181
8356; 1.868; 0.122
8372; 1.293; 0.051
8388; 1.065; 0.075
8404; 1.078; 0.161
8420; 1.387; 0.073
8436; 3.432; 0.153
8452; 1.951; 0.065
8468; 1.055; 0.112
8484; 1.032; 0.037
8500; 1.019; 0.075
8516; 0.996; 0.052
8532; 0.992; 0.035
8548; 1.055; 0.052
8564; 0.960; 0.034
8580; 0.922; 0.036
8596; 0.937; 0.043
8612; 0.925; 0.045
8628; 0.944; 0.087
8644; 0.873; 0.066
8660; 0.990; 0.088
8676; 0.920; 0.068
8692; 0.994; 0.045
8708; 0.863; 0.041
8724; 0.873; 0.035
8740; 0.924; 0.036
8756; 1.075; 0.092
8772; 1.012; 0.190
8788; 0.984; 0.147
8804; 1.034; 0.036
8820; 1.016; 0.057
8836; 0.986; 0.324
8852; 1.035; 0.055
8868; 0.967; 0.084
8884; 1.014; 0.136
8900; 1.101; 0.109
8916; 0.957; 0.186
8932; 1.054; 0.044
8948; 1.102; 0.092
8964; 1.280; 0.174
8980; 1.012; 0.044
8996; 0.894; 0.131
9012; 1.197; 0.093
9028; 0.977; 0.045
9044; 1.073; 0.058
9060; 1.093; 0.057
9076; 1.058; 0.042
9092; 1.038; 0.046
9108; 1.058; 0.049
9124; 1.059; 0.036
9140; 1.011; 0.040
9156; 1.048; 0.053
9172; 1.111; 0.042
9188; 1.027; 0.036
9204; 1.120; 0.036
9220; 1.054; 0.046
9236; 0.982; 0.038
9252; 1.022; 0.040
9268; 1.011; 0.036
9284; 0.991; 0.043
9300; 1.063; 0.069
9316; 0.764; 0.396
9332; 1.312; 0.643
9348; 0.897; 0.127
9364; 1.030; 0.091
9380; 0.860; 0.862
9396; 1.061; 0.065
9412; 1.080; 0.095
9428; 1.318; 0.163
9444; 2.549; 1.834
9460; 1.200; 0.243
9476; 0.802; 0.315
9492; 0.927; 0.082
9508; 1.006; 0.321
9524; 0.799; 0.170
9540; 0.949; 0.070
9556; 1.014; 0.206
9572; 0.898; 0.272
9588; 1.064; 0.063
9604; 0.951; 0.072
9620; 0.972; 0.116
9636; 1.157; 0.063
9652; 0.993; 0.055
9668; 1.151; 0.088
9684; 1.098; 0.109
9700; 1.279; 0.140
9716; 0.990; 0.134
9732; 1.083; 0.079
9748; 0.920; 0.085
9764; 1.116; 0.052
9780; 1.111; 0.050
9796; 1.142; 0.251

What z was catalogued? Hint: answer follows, 0.685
